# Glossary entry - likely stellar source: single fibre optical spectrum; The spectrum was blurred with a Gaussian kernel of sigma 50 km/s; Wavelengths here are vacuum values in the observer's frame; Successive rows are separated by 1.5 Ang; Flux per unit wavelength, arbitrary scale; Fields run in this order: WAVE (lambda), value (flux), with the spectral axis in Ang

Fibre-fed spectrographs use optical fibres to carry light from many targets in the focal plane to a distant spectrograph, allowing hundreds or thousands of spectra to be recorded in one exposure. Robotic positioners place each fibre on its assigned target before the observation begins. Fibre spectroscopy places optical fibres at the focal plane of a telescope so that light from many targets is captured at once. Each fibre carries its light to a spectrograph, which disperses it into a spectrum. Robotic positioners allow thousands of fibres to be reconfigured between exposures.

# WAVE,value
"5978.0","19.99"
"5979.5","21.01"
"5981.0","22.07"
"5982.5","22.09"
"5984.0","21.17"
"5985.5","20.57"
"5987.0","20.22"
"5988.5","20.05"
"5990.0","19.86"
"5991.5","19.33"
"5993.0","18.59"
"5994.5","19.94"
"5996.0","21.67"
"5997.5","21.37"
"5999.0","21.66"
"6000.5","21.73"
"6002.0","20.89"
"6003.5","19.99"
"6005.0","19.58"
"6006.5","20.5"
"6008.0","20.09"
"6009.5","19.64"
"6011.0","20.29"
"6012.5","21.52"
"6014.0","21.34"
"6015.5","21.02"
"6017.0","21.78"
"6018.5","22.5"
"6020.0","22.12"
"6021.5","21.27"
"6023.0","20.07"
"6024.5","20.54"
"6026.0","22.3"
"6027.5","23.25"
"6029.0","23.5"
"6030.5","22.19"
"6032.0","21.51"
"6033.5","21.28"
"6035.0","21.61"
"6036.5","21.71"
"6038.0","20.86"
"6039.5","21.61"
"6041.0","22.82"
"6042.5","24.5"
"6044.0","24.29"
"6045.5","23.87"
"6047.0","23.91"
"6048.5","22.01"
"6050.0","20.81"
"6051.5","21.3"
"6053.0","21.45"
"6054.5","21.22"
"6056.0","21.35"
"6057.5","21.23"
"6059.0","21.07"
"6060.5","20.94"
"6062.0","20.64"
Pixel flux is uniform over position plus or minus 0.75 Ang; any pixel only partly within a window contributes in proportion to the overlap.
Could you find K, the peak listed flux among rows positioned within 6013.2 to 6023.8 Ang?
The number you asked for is 22.5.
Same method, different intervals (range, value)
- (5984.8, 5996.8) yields 21.67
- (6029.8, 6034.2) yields 22.19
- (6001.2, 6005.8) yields 20.89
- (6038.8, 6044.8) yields 24.5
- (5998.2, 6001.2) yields 21.73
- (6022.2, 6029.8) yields 23.5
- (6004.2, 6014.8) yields 21.52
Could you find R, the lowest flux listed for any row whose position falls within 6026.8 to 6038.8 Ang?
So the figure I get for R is 20.86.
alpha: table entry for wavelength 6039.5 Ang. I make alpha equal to 21.61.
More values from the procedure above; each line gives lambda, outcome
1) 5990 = 19.86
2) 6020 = 22.12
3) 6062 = 20.64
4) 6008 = 20.09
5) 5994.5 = 19.94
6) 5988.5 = 20.05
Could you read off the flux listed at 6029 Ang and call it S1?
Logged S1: 23.5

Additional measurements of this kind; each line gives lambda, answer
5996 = 21.67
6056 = 21.35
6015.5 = 21.02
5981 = 22.07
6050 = 20.81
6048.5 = 22.01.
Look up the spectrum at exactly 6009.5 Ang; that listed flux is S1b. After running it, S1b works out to 19.64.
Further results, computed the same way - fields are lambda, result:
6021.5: 21.27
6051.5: 21.3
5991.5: 19.33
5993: 18.59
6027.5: 23.25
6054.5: 21.22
